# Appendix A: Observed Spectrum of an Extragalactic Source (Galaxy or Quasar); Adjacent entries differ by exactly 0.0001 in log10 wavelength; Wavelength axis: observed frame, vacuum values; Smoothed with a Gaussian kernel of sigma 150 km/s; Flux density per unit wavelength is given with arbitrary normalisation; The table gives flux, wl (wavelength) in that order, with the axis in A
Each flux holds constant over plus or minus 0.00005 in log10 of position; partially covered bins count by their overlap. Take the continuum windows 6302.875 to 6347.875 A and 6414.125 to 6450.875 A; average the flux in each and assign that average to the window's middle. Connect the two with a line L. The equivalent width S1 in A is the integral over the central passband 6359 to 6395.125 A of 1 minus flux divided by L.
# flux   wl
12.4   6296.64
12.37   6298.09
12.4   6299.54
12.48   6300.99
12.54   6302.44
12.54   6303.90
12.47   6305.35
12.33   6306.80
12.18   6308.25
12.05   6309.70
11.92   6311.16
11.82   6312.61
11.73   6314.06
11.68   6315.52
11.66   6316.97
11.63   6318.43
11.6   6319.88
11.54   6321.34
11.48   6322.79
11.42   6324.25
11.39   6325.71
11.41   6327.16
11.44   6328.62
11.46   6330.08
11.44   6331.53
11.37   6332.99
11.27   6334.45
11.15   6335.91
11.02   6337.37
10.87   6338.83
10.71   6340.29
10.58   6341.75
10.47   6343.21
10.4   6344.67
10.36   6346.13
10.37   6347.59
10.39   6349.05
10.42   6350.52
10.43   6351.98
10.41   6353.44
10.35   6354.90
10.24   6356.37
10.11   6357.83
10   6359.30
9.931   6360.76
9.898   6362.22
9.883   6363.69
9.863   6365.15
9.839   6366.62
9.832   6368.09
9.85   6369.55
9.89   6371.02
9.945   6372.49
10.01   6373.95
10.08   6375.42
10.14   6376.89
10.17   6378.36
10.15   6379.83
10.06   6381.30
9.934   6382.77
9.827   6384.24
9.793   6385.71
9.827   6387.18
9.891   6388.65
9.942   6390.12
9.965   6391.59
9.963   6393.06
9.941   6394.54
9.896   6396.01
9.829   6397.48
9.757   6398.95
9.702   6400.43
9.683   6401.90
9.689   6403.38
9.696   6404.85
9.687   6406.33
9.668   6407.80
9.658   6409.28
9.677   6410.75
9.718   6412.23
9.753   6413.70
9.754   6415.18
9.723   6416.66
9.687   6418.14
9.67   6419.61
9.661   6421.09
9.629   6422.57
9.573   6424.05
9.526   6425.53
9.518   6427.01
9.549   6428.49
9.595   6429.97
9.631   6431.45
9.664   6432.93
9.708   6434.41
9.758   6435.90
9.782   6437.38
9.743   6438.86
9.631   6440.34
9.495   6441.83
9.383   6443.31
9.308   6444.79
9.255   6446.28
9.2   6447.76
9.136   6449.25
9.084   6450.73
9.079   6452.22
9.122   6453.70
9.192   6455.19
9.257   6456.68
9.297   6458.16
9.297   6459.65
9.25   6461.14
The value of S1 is 2.0 A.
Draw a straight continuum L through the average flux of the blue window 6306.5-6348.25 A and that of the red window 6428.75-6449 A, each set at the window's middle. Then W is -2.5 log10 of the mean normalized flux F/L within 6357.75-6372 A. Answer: 0.09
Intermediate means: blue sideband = 11.3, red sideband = 9.54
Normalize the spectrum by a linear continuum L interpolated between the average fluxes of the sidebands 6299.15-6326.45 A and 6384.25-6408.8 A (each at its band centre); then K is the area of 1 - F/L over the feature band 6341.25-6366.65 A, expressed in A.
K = 1.5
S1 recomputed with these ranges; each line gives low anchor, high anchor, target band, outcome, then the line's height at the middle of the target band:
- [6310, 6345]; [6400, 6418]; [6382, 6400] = 0.3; 10.1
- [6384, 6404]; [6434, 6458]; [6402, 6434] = -0.1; 9.62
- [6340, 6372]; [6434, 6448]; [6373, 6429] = 0.2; 9.84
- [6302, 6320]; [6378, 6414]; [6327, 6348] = 0.7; 11.3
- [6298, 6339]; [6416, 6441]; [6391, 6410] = 0.8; 10.2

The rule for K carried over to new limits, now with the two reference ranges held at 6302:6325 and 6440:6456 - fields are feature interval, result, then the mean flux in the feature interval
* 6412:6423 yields 0.2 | 9.7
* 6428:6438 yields -0.1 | 9.67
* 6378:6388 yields 0.5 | 9.96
